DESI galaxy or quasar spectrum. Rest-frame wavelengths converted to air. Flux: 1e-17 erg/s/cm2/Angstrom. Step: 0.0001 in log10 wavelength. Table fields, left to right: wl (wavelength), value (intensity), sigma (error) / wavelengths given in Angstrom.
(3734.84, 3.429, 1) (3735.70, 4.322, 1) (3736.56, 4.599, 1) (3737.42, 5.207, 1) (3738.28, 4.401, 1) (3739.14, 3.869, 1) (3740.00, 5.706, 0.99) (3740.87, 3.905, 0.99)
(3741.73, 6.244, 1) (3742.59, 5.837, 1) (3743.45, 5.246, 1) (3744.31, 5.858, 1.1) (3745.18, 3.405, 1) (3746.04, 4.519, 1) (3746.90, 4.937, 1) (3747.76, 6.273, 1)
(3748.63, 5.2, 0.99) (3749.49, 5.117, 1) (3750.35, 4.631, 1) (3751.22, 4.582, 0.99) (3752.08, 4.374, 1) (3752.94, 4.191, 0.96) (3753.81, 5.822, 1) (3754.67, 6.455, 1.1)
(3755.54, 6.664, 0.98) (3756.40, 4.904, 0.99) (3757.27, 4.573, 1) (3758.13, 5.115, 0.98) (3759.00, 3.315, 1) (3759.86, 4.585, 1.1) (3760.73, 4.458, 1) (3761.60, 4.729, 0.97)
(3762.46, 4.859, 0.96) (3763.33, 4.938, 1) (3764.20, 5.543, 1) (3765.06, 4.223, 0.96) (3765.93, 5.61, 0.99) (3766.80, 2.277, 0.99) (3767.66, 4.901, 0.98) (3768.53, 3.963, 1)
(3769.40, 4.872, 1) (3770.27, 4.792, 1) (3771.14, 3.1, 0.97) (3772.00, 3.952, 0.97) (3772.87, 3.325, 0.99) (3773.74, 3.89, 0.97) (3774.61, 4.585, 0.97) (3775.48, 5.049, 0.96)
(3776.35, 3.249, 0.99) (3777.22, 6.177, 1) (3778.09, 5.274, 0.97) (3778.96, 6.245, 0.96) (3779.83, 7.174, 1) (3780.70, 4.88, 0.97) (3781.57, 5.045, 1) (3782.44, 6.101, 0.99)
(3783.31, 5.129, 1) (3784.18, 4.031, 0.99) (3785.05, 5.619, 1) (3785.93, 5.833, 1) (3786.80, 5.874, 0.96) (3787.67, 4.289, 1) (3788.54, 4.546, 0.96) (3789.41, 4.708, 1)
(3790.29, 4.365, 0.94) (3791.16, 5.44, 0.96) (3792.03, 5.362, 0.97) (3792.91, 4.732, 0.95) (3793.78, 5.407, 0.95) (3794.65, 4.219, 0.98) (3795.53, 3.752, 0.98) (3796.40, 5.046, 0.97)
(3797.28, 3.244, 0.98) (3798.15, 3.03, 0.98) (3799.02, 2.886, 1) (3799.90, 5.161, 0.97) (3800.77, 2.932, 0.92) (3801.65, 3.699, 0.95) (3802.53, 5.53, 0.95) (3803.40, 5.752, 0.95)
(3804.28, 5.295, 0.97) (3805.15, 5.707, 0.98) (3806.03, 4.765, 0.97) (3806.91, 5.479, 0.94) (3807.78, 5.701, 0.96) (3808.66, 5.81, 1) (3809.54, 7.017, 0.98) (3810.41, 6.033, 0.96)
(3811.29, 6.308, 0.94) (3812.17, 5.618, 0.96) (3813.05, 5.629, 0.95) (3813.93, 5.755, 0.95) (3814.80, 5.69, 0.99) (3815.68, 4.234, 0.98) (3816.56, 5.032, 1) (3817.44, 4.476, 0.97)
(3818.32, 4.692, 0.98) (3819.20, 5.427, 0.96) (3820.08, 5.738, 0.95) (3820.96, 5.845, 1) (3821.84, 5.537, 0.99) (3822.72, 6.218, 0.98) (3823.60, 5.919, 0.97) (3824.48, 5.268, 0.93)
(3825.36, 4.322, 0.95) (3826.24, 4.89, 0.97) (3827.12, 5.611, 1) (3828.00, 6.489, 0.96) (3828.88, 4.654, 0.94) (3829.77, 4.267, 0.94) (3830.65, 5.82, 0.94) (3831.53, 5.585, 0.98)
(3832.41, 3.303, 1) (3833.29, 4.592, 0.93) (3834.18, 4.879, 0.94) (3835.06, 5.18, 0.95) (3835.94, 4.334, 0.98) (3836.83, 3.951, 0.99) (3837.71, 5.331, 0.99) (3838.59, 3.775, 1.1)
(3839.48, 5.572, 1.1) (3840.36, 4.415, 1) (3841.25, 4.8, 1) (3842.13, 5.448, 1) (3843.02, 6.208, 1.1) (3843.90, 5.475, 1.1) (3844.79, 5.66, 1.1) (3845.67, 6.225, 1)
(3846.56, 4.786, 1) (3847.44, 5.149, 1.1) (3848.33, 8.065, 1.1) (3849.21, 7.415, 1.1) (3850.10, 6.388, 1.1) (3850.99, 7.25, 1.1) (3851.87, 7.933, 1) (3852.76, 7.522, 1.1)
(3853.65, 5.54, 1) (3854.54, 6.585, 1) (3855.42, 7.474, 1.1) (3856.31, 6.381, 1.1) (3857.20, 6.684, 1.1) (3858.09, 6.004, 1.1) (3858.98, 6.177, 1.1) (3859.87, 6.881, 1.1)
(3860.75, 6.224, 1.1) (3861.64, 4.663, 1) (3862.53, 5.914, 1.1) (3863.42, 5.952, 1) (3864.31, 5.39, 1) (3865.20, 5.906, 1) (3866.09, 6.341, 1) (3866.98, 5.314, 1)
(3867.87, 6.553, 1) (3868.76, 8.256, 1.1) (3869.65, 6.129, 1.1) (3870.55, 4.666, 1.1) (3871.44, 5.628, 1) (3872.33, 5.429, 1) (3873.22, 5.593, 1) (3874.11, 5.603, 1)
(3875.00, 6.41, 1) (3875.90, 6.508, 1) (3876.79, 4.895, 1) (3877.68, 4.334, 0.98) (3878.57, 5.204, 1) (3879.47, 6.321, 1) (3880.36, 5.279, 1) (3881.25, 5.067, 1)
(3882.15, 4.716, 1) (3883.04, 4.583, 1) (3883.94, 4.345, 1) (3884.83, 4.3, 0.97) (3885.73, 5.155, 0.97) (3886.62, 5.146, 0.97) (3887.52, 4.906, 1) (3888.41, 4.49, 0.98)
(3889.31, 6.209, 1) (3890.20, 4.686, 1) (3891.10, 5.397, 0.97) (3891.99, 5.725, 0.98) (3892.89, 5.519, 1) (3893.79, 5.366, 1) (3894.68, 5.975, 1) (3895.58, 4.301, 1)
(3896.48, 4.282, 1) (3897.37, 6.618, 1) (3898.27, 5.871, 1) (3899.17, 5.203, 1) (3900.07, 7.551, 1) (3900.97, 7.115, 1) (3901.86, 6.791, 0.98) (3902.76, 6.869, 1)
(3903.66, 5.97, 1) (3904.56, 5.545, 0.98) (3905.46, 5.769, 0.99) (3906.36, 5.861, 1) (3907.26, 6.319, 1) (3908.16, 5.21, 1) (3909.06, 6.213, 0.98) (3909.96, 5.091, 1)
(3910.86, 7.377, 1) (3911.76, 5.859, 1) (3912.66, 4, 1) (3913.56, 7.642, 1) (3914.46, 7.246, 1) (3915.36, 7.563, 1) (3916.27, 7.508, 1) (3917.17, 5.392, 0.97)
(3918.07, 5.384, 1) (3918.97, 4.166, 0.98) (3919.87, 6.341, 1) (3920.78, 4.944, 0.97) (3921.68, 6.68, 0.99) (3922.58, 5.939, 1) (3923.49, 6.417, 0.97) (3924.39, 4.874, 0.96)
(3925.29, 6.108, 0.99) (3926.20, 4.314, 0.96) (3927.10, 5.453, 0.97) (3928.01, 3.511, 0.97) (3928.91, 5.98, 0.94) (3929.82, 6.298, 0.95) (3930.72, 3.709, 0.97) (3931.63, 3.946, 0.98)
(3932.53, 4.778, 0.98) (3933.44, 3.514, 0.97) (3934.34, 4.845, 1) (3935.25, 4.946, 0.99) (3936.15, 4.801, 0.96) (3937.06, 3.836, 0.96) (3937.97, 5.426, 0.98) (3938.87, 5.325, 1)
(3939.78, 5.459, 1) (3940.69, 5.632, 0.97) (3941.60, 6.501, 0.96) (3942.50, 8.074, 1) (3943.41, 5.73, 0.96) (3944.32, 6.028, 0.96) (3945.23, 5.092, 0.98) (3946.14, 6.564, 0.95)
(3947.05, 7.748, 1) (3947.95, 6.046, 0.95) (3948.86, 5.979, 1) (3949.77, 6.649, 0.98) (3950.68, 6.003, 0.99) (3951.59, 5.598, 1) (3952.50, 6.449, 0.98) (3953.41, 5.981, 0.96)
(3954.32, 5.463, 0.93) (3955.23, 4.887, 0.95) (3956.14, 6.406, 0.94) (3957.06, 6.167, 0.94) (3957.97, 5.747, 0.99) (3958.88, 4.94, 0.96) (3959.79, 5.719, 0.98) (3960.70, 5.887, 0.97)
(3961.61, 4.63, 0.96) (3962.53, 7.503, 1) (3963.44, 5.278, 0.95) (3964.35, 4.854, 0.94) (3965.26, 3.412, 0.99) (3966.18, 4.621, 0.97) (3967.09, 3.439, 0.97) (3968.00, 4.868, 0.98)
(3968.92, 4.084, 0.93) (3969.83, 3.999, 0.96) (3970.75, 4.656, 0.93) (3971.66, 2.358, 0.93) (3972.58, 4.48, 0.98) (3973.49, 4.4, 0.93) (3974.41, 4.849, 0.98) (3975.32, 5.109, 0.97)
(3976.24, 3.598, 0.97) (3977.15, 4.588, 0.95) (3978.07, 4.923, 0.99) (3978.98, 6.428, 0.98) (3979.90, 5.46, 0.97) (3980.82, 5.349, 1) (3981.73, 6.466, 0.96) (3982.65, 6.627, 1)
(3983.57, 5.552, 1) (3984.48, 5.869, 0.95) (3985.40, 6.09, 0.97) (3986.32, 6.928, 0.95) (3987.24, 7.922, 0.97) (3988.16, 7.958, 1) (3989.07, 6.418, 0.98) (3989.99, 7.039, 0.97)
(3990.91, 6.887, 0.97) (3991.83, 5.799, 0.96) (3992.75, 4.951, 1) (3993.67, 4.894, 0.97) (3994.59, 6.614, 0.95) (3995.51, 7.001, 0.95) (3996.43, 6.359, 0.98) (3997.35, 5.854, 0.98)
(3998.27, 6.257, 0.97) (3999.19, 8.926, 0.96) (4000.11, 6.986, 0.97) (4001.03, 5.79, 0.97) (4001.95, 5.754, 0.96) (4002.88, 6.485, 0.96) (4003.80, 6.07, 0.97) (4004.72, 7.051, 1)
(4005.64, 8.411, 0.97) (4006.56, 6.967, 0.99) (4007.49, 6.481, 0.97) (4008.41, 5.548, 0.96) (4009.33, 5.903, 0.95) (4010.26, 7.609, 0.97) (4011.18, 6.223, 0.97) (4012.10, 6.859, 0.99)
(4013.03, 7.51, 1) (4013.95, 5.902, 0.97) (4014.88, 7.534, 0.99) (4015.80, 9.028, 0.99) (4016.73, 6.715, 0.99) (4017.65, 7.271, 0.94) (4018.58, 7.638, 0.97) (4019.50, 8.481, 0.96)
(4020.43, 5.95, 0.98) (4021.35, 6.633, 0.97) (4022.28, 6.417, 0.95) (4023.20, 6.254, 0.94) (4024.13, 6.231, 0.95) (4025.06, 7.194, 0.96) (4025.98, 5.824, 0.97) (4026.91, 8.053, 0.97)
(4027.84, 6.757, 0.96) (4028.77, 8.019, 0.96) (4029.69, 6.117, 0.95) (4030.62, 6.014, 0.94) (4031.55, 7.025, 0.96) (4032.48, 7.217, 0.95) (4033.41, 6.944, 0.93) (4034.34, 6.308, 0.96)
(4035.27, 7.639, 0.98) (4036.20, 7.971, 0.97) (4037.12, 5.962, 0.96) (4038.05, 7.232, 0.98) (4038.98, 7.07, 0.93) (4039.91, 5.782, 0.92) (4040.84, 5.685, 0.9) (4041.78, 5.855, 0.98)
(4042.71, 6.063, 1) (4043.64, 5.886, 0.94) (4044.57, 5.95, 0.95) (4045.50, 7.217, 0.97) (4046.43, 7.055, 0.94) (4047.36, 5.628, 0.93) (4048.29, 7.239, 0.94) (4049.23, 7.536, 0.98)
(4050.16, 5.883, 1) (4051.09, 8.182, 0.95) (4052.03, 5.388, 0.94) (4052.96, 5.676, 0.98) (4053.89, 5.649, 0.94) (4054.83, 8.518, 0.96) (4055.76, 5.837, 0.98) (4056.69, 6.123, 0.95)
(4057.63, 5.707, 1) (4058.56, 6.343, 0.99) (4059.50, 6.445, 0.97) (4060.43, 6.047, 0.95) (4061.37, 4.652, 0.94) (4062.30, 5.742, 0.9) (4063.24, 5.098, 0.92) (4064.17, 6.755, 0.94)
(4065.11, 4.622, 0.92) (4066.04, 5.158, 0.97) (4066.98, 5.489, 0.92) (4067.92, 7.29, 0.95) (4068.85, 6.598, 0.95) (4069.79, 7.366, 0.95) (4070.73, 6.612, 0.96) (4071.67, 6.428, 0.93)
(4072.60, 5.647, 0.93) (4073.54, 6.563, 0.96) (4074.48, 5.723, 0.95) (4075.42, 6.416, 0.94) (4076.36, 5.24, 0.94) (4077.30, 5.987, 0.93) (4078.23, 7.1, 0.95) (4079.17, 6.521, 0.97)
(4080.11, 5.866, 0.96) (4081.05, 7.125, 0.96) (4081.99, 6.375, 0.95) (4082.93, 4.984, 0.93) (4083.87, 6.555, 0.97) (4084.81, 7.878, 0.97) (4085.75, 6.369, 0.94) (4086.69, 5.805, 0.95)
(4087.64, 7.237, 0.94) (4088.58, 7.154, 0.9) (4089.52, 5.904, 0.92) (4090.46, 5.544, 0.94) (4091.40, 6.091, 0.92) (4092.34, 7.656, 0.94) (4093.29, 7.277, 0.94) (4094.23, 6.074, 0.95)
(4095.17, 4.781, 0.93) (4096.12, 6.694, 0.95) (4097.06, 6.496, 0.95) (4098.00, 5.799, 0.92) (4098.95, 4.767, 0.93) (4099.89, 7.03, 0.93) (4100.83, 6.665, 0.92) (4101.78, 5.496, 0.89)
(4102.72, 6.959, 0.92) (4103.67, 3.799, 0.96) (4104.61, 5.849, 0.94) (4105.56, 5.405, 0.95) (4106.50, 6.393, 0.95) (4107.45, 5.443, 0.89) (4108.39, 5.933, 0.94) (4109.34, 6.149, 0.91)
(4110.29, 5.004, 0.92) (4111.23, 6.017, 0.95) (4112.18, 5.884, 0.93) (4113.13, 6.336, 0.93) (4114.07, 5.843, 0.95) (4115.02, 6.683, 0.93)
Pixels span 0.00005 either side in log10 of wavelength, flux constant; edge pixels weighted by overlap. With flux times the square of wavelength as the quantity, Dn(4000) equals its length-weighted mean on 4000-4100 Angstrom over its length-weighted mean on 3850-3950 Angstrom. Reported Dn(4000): 1.22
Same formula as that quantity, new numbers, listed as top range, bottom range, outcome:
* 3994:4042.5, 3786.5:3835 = 1.49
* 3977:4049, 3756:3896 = 1.38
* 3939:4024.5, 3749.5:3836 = 1.34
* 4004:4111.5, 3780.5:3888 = 1.33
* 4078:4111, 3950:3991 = 1.20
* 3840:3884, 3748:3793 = 1.28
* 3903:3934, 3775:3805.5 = 1.23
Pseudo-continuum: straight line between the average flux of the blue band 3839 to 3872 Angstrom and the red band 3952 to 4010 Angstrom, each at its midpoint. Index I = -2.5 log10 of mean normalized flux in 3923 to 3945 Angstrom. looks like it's 0.13 mag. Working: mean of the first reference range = 6.13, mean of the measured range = 5.23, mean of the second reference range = 5.76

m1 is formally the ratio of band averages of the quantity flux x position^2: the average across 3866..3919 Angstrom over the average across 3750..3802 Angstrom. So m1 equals 1.30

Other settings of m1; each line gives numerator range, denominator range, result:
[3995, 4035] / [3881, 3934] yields 1.30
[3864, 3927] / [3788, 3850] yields 1.16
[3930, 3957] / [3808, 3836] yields 1.12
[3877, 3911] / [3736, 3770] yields 1.22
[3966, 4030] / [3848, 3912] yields 1.12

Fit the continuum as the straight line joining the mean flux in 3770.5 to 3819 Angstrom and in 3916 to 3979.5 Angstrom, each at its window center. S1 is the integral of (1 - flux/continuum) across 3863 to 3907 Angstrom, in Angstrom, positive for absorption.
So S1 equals -4.0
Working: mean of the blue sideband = 4.95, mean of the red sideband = 5.3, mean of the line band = 5.62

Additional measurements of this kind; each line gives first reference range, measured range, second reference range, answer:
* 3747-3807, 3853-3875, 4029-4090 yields -3.3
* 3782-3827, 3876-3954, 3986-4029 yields 5.2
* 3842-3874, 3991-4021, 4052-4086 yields -2.6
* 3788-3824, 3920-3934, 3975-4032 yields 2.0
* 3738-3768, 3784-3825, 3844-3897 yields 1.6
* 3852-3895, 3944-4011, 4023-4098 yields 2.9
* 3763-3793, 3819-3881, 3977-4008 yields -4.0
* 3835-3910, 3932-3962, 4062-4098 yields 1.4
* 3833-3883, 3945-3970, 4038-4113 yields 1.9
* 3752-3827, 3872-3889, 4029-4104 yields 0.7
